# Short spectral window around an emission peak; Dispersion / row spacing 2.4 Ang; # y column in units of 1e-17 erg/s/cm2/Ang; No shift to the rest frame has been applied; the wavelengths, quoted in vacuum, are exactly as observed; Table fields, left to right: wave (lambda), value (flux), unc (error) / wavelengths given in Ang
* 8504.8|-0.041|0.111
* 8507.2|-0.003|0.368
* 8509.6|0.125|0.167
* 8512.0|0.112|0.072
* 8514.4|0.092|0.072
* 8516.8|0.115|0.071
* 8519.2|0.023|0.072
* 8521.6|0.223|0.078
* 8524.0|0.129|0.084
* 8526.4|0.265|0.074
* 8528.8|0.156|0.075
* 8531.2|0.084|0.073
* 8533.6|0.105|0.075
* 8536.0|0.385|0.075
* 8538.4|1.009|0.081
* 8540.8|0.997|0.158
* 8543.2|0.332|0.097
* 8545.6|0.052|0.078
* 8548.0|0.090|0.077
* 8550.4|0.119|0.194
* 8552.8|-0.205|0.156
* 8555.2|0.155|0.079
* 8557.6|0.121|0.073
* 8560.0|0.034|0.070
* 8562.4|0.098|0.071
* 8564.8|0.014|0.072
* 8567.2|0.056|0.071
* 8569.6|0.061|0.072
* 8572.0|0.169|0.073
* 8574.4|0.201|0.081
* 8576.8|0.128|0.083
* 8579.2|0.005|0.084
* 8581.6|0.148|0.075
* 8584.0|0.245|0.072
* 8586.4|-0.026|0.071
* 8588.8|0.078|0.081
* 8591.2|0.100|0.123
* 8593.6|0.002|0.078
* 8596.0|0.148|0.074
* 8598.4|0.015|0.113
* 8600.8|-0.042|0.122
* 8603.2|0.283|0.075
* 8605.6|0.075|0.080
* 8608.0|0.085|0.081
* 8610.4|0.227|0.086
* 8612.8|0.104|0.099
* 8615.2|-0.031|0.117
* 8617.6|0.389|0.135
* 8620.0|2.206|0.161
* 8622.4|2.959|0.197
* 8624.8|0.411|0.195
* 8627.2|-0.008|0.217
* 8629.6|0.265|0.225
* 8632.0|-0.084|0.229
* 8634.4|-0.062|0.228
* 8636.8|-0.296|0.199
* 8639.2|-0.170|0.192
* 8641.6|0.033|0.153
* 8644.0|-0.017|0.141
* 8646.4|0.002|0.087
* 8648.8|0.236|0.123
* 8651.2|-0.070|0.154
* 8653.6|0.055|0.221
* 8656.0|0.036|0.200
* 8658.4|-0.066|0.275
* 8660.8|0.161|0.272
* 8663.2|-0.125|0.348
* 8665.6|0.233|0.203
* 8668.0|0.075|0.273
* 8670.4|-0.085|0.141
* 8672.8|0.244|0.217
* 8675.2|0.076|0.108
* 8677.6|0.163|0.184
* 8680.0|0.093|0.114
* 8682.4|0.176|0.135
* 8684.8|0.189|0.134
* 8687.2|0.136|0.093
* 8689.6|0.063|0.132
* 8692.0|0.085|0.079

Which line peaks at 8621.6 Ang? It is [O III] 5007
